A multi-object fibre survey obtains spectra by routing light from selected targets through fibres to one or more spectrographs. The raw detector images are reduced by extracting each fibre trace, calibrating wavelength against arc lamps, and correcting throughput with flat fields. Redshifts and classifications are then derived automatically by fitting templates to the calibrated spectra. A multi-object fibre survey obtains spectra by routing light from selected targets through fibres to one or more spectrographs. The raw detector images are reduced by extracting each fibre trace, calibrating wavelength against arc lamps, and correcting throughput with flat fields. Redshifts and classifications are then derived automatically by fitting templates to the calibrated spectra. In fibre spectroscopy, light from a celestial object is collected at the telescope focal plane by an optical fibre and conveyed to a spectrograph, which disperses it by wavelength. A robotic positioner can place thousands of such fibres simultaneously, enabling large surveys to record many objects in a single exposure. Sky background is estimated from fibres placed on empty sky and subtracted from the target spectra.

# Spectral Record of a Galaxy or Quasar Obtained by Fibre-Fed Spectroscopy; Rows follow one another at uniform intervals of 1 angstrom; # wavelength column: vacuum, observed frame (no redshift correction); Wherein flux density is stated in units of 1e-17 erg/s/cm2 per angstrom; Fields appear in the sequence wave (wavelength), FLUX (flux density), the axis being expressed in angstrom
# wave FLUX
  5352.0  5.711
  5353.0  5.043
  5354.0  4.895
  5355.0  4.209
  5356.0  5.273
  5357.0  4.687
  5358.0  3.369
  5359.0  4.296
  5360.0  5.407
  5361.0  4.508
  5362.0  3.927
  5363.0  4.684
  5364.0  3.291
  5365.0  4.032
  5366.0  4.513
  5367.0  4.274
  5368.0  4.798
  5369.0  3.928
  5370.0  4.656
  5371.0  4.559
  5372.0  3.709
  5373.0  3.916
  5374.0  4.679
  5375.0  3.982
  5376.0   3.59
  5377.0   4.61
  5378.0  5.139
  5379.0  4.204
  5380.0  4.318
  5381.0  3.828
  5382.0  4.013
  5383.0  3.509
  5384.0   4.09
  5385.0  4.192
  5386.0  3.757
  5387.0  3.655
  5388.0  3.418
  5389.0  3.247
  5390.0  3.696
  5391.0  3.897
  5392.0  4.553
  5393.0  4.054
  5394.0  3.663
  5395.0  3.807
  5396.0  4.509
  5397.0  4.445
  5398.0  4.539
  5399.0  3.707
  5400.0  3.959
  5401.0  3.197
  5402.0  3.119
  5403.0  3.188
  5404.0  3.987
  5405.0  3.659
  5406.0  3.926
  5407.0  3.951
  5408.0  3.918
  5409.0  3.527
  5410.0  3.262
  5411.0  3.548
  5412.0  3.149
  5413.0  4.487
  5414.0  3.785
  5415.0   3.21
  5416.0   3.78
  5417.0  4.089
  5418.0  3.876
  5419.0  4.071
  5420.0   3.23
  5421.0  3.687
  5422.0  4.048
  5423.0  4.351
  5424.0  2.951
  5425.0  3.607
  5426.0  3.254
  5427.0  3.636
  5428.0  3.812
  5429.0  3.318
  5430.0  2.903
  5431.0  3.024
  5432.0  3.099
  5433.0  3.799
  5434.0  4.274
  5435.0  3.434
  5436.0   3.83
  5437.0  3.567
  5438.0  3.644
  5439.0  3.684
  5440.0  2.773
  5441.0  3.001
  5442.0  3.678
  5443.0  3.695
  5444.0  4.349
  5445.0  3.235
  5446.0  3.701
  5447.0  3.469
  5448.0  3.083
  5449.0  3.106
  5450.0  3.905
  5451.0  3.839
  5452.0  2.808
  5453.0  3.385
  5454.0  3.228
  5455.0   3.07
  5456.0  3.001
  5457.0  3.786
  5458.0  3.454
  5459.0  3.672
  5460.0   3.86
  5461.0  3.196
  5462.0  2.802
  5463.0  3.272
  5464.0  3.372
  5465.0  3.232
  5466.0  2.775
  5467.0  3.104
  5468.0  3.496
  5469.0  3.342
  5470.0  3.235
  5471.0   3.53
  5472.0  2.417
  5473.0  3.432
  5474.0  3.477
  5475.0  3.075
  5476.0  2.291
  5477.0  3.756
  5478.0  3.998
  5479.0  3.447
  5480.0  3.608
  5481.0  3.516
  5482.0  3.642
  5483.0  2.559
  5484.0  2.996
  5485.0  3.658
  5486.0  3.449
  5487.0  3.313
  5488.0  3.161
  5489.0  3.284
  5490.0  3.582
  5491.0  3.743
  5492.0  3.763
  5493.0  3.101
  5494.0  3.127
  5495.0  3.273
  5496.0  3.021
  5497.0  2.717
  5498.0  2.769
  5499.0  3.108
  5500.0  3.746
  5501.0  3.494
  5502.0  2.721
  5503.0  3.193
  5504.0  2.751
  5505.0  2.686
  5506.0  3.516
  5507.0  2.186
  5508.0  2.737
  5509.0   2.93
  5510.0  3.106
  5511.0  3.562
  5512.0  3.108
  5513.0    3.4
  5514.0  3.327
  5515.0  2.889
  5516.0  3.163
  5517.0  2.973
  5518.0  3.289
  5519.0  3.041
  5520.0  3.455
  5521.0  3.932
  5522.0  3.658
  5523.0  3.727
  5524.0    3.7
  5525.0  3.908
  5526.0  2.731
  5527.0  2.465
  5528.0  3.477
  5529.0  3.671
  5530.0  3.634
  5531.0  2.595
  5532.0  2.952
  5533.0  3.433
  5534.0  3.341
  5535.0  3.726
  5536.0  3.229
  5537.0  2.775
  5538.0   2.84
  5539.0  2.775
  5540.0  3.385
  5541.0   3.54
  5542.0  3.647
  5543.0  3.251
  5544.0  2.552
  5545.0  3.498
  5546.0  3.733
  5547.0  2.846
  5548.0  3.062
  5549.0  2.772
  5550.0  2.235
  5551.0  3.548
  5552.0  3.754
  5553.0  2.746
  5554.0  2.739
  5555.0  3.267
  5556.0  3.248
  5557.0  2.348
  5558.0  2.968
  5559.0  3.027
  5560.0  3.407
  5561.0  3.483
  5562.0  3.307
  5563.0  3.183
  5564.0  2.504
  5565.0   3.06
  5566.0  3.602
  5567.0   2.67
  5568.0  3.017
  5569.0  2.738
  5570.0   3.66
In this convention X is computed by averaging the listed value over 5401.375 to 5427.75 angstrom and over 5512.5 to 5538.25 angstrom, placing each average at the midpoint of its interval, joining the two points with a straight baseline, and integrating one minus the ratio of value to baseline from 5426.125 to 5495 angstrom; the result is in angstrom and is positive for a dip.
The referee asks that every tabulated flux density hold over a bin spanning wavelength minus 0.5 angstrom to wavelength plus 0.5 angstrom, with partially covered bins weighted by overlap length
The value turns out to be 2.5 angstrom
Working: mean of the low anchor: 3.66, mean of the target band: 3.38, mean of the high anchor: 3.29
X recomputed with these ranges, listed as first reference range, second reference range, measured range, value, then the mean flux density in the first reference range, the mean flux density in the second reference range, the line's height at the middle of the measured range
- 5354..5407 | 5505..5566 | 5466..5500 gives 2.0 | 4.09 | 3.17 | 3.48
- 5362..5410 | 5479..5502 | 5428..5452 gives 0.9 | 3.99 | 3.29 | 3.63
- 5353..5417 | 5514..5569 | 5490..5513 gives 1.9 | 4.04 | 3.18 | 3.4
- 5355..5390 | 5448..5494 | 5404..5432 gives 1.1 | 4.17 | 3.32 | 3.78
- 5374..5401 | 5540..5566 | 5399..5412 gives 1.1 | 4.01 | 3.12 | 3.92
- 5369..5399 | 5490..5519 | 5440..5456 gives 0.7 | 4.07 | 3.13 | 3.57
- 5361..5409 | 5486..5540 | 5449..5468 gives 1.2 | 4.01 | 3.21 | 3.55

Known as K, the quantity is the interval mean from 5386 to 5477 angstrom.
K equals 3.54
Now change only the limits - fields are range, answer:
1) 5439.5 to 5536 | 3.28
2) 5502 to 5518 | 3.03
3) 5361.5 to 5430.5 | 3.88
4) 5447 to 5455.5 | 3.31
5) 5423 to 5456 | 3.45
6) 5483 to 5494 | 3.35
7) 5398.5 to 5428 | 3.66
